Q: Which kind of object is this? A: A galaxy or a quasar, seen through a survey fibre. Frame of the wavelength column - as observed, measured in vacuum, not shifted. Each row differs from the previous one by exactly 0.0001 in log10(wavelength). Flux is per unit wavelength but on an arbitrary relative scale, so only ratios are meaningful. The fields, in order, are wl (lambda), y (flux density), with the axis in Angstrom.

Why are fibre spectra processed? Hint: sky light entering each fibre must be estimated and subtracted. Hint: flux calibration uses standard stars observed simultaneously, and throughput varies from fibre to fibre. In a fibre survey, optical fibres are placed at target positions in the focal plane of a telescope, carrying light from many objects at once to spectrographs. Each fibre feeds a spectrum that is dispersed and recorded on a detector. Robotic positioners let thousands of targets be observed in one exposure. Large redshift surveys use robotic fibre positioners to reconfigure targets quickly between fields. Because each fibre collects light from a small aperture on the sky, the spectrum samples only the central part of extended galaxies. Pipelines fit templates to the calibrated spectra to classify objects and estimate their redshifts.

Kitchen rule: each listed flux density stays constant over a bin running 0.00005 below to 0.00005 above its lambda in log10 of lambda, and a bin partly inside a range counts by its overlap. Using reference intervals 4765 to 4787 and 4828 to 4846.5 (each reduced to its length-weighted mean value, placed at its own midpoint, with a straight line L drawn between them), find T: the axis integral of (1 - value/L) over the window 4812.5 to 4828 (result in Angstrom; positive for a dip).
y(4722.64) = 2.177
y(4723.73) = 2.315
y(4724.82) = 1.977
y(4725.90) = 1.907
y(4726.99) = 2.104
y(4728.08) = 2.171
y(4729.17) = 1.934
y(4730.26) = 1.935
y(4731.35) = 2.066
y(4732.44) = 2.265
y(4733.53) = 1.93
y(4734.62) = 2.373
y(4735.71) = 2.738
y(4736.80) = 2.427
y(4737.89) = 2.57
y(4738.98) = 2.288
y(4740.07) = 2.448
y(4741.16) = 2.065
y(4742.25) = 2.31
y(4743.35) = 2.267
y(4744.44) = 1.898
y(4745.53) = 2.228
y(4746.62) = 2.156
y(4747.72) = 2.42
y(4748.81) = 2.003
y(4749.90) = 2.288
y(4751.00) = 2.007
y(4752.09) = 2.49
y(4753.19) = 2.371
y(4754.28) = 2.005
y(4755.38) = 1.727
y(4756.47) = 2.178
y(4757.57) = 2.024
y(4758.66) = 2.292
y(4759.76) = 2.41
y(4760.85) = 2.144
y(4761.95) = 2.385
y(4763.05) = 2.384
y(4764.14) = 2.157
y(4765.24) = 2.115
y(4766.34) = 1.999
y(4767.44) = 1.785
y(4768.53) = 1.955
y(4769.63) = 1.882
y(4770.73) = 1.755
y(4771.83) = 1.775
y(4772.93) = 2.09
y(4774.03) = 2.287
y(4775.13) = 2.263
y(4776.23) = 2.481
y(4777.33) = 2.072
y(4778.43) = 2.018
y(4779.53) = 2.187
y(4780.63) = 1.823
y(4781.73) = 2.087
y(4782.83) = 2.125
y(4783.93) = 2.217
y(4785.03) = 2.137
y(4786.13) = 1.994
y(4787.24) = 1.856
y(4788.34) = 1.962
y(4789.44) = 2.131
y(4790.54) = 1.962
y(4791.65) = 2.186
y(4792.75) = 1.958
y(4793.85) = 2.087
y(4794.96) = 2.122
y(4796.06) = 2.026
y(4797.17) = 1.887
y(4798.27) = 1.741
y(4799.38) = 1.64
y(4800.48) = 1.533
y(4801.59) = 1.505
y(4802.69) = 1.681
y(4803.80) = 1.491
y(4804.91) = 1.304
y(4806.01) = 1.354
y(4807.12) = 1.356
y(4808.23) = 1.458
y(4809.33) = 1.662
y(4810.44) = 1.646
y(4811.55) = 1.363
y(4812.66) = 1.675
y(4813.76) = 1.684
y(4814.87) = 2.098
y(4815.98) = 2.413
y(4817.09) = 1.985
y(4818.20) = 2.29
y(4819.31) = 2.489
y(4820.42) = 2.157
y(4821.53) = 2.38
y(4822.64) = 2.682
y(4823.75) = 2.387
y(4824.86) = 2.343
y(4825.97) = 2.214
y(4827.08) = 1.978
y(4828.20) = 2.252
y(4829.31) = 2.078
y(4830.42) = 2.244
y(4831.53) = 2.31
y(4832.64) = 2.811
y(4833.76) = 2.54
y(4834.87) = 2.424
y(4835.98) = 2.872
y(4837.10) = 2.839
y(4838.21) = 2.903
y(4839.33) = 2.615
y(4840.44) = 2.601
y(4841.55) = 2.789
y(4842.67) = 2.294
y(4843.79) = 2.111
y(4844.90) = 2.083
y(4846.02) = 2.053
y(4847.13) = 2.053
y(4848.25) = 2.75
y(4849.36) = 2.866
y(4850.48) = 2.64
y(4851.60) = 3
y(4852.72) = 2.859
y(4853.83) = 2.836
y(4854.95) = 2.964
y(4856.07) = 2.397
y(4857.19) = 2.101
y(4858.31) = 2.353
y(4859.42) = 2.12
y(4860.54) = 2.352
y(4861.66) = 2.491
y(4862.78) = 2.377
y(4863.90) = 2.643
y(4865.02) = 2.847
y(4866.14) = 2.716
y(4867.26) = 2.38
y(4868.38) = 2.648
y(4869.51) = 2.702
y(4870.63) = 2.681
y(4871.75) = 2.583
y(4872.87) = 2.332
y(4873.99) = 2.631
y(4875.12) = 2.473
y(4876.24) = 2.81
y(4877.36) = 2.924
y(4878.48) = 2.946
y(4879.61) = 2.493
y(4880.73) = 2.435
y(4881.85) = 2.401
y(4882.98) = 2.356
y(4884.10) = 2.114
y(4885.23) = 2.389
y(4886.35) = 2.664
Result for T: 0.9 Angstrom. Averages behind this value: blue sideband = 2.05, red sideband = 2.47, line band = 2.21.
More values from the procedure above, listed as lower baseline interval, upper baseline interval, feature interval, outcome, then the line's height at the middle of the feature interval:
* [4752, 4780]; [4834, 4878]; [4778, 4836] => 7.9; 2.32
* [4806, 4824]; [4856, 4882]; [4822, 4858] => -4.4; 2.23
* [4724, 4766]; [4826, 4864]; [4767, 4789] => 2.4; 2.29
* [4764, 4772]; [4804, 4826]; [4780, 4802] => -0.3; 1.93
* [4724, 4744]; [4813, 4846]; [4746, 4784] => 2.3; 2.26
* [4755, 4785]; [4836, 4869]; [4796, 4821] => 6.0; 2.31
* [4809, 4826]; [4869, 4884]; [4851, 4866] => -0.8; 2.43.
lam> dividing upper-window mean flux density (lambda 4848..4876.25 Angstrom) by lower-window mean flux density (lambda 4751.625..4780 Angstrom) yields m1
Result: 1.2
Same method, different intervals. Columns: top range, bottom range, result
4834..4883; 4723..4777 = 1.19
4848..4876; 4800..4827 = 1.37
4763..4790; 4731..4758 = 0.92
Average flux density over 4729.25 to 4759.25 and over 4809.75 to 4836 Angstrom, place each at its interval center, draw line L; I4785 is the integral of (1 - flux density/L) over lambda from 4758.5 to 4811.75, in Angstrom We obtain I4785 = 6.6 Angstrom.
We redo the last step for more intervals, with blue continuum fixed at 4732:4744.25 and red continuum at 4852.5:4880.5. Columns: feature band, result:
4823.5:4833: 0.86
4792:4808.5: 5.13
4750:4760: 0.81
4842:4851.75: 0.52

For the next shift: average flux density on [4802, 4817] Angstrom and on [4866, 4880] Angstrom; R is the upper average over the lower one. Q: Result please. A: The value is 1.6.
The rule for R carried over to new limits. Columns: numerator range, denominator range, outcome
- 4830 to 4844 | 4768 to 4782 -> 1.26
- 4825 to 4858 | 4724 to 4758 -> 1.14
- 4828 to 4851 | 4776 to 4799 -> 1.22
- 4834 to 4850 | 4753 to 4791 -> 1.21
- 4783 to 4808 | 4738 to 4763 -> 0.83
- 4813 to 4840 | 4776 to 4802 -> 1.19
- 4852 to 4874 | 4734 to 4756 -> 1.13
